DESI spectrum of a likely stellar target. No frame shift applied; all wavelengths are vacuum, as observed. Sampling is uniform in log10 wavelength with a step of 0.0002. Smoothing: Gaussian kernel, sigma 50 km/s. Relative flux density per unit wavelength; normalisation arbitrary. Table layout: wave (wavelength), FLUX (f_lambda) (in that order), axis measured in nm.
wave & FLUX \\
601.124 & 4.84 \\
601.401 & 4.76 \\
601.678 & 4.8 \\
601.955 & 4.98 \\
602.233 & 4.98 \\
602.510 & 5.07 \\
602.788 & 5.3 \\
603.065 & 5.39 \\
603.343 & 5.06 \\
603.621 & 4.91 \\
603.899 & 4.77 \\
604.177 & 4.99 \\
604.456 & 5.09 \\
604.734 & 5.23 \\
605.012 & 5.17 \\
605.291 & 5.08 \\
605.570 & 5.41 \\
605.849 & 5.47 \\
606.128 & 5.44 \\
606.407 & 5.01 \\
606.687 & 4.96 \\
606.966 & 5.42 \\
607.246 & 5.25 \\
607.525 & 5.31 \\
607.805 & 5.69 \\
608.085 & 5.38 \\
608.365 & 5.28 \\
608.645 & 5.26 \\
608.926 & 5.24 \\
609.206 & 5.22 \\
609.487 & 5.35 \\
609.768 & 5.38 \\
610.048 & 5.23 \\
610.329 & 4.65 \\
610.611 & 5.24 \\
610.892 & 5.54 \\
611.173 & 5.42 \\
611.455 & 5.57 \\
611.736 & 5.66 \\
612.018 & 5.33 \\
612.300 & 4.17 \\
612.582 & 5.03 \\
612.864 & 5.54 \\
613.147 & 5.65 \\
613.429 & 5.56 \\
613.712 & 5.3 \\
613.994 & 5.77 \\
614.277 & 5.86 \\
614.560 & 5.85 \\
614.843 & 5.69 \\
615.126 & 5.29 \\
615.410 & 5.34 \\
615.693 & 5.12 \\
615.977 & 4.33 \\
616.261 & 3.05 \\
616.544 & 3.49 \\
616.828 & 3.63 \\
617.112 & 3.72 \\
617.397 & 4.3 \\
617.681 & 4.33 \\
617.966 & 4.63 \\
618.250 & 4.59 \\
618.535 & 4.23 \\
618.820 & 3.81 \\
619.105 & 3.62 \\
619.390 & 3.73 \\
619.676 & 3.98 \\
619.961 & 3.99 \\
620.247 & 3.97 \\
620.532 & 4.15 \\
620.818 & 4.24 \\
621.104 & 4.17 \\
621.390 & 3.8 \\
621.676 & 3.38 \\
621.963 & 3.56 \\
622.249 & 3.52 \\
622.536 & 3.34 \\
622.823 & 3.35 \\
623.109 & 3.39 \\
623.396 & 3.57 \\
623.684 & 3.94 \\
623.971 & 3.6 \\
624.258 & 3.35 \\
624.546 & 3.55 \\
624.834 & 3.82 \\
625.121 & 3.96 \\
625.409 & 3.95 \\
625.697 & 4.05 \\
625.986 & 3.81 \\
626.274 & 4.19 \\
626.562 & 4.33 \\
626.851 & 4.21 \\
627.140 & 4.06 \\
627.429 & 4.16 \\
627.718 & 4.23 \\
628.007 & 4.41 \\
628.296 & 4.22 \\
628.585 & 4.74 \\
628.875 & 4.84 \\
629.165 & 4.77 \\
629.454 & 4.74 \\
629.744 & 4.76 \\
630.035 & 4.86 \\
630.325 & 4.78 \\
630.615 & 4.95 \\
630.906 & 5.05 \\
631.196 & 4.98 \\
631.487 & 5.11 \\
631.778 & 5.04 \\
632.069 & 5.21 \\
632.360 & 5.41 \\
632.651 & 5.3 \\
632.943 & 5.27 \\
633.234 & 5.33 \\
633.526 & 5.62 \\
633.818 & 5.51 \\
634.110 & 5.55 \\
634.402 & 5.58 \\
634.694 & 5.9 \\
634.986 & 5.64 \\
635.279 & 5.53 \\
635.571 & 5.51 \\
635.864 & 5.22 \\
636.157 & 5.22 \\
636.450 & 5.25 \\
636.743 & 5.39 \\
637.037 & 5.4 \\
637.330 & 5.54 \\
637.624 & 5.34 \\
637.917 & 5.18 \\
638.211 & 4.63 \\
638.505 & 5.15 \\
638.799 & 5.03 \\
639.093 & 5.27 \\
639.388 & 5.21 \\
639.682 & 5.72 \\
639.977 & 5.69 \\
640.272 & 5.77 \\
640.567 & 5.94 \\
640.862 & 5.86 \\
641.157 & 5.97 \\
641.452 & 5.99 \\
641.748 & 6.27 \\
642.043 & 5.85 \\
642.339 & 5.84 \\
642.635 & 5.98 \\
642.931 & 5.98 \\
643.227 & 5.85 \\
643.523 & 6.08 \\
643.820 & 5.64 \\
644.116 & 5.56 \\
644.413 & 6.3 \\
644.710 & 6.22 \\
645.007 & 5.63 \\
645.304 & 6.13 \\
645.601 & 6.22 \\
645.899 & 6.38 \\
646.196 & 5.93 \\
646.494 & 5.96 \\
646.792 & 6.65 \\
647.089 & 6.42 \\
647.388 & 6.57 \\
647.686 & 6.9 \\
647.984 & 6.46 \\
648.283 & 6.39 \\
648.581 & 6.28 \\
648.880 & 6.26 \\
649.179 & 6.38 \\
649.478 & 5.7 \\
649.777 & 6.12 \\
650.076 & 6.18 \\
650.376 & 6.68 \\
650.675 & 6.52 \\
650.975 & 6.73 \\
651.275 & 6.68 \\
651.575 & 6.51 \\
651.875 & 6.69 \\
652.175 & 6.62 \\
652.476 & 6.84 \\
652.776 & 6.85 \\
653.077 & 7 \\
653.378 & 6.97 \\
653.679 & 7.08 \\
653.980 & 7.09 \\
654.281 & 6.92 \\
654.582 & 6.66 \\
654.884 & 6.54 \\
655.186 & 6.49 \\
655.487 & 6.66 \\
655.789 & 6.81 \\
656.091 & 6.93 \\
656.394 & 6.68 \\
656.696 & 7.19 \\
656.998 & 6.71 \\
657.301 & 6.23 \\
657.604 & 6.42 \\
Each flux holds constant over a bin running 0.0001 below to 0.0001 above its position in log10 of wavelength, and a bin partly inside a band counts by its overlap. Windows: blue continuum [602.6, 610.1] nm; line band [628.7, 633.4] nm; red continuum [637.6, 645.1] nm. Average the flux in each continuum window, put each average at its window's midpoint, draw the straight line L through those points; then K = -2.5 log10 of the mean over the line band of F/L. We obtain 0.11 mag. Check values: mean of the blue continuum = 5.23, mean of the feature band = 5.03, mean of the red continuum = 5.7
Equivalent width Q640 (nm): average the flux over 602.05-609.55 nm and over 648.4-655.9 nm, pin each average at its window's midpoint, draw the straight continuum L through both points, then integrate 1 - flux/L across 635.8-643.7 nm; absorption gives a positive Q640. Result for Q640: 0.83 nm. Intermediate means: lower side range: 5.21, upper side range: 6.61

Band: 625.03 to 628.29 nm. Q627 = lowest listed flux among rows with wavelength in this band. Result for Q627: 3.81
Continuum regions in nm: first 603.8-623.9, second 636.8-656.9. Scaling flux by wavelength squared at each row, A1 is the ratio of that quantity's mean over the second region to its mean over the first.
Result 1.46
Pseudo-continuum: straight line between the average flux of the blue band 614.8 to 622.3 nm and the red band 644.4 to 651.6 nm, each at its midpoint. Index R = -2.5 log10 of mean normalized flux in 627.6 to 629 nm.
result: 0.084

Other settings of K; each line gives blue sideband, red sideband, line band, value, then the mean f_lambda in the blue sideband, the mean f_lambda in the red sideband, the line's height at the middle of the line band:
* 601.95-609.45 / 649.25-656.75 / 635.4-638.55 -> 0.174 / 5.2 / 6.68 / 6.18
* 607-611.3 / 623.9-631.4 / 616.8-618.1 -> 0.170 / 5.3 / 4.34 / 4.87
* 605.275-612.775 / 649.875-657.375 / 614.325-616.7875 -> 0.151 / 5.26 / 6.73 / 5.48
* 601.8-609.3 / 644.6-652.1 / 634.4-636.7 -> 0.101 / 5.2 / 6.35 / 6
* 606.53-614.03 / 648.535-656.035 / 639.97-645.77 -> 0.067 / 5.3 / 6.62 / 6.32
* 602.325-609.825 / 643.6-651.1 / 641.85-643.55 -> 0.036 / 5.22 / 6.25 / 6.13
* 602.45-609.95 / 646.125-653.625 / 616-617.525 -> 0.442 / 5.23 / 6.51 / 5.54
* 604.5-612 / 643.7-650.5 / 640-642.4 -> 0.027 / 5.3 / 6.22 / 6.08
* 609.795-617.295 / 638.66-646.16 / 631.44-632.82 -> 0.069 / 5.04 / 5.86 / 5.57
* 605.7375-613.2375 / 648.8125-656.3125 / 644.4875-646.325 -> 0.056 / 5.28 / 6.64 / 6.42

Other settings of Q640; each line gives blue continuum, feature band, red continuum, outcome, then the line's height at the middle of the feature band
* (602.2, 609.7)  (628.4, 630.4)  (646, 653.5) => 0.38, 5.9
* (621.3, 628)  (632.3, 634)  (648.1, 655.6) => -0.27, 4.67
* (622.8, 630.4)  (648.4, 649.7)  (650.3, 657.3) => 0.03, 6.31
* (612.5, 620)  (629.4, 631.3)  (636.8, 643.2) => 0.12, 5.22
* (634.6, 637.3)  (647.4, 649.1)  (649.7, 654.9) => -0.02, 6.4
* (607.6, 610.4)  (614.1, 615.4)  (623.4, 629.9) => -0.19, 4.92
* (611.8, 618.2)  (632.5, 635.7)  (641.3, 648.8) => 0.09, 5.68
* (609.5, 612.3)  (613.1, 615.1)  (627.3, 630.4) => -0.19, 5.16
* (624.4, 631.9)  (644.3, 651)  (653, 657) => -0.12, 6.18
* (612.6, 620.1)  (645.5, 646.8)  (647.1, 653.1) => 0.02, 6.29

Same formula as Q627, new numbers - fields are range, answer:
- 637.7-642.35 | 4.63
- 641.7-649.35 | 5.56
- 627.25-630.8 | 4.16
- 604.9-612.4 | 4.17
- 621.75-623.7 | 3.34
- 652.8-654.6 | 6.66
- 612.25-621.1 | 3.05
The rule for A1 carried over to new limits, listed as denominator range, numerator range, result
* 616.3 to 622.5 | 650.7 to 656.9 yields 1.93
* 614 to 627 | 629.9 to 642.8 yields 1.40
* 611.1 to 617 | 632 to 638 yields 1.15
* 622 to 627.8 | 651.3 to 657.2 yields 1.95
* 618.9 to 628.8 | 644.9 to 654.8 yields 1.81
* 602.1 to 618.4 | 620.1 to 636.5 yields 0.95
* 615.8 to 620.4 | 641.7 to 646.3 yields 1.64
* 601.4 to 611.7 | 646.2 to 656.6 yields 1.46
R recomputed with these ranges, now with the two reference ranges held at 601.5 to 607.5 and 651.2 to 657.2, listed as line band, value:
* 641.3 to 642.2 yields 0.06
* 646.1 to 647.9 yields 0.02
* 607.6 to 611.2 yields 0.00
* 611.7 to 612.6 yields 0.09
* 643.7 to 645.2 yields 0.10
